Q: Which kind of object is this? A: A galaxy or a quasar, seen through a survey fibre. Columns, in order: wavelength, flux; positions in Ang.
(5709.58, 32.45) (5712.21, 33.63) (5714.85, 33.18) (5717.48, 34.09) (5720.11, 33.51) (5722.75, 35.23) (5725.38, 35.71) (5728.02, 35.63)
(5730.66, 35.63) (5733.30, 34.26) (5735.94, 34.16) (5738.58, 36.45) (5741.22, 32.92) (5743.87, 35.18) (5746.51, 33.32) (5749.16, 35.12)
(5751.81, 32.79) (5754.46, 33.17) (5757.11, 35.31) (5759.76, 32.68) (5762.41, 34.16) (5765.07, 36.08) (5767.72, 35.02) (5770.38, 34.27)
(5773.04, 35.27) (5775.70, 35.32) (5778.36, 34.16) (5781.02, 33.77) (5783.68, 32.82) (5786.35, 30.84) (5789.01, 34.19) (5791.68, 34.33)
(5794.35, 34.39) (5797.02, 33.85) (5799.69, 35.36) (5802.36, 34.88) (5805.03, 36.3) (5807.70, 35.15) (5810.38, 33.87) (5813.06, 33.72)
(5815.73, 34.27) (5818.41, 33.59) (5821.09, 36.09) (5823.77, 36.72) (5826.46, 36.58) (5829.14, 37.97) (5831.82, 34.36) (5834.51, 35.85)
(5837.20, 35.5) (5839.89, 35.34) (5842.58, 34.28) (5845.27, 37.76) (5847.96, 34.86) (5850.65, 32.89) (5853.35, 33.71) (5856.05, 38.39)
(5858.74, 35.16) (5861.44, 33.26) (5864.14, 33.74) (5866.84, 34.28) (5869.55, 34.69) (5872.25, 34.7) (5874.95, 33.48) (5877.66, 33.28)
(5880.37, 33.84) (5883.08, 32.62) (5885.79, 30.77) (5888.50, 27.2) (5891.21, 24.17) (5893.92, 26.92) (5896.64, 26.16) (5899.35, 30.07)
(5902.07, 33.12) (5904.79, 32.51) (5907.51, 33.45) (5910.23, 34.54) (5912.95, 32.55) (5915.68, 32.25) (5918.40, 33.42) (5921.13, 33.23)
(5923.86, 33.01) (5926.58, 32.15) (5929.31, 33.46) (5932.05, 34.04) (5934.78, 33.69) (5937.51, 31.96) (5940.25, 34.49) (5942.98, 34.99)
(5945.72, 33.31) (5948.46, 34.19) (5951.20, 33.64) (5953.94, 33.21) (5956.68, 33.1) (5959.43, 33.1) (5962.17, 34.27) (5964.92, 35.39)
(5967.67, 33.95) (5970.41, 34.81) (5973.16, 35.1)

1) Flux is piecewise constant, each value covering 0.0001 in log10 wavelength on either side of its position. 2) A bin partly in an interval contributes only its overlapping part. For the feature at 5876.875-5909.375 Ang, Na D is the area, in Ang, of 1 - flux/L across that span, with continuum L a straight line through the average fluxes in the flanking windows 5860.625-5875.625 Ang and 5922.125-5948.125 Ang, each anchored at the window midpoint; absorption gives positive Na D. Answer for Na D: 3.4 Ang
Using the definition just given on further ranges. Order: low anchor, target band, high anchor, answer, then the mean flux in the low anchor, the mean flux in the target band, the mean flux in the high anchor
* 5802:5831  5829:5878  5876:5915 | -2.4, 35.4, 34.9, 30.8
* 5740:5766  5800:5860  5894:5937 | -3.8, 34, 35.3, 32.3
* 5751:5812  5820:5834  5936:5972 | -0.9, 34.3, 36.3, 33.9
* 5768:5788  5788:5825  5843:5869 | -0.6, 33.8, 34.8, 34.9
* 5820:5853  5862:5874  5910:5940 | 0.2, 35.6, 34.3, 33.1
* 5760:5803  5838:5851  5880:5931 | -1.0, 34.2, 35.2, 31.3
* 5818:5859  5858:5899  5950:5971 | 4.2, 35.6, 31.5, 33.9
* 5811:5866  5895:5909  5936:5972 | 1.4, 35.2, 31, 33.9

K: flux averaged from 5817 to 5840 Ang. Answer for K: 35.8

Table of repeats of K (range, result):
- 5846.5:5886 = 34.1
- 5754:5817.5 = 34.3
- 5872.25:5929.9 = 31.6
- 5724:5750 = 34.8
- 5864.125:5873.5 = 34.4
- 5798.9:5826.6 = 35.1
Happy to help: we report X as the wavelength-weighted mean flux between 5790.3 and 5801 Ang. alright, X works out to 34.5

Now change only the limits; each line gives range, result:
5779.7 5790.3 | 32.9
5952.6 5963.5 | 33.4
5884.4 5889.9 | 29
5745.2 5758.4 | 33.9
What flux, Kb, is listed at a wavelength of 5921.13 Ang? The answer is 33.23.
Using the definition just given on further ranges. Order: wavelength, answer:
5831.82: 34.36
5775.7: 35.32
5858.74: 35.16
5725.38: 35.71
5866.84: 34.28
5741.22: 32.92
